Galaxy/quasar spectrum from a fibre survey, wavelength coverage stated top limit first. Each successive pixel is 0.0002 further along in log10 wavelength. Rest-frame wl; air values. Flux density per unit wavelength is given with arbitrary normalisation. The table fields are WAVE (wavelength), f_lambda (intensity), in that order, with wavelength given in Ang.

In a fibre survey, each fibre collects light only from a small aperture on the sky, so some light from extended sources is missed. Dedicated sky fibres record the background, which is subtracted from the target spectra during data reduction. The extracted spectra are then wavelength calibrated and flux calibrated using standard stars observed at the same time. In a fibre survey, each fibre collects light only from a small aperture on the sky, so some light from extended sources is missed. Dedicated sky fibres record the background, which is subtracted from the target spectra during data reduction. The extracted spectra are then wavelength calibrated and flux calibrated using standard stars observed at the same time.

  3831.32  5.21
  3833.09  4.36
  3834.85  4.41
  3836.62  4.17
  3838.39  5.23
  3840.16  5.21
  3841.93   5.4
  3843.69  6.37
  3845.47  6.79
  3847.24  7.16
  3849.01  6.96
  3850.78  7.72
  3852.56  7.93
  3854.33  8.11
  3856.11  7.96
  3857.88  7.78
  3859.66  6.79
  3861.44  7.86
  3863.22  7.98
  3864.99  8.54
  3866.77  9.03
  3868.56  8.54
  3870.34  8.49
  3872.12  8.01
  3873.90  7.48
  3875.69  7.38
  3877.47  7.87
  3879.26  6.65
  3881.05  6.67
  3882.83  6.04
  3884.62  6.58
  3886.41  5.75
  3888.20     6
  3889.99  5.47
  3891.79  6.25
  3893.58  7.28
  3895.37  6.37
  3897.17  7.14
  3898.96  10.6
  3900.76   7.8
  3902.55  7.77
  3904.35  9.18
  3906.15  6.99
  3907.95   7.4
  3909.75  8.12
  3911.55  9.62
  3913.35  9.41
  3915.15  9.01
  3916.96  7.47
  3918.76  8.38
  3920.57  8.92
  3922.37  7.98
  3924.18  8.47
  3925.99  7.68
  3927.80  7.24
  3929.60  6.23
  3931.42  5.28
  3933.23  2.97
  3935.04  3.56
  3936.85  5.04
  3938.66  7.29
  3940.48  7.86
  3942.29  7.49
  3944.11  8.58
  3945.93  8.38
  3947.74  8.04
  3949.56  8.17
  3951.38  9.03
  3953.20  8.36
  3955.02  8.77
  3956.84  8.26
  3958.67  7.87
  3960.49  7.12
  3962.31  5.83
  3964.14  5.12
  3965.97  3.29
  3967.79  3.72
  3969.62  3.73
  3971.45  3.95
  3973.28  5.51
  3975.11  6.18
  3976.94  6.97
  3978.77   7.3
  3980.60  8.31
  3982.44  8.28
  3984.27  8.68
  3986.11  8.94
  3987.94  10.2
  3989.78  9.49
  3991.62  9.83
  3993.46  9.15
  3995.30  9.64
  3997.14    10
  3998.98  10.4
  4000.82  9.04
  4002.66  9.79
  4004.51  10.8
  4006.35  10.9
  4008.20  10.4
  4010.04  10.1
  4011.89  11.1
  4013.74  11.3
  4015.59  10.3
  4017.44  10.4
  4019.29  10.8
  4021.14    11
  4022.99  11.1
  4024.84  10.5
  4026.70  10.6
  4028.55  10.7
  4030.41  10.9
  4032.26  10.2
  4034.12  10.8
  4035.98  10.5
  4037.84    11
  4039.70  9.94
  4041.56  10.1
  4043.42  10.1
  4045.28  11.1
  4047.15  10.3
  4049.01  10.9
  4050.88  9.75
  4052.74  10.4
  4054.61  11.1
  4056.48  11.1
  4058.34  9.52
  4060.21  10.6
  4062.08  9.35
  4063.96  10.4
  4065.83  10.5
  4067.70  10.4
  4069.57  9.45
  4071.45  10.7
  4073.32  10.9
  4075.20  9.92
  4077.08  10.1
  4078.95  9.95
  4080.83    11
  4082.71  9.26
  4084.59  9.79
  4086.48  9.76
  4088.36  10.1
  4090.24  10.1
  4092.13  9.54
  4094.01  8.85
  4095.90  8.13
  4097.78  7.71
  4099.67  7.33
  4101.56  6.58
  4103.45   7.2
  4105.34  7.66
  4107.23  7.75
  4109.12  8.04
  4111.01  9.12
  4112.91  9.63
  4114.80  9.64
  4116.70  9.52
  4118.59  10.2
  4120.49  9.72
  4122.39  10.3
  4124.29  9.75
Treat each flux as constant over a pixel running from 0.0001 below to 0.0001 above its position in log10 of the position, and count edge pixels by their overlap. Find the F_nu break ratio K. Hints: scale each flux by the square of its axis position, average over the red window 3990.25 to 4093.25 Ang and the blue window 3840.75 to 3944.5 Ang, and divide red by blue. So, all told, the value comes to 1.51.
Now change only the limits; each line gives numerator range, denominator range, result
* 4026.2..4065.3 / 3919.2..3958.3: 1.50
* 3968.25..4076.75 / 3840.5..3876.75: 1.40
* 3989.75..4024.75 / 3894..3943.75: 1.45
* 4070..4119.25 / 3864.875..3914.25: 1.34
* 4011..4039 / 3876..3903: 1.65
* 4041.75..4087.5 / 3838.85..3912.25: 1.53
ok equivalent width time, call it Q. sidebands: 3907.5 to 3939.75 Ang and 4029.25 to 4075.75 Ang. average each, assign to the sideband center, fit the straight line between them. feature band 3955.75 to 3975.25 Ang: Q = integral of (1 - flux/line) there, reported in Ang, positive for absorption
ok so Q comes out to 6.4 Ang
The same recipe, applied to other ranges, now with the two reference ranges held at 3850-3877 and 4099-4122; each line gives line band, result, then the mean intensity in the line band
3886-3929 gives 1.6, 7.78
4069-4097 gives -4.3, 9.83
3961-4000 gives 4.3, 7.37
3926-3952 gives 4.3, 6.81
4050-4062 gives -2.7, 10.3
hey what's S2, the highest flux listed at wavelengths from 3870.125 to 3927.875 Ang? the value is 10.6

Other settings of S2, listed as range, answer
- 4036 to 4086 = 11.1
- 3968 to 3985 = 8.68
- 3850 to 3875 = 9.03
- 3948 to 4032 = 11.3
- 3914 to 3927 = 9.01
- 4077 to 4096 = 11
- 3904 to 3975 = 9.62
